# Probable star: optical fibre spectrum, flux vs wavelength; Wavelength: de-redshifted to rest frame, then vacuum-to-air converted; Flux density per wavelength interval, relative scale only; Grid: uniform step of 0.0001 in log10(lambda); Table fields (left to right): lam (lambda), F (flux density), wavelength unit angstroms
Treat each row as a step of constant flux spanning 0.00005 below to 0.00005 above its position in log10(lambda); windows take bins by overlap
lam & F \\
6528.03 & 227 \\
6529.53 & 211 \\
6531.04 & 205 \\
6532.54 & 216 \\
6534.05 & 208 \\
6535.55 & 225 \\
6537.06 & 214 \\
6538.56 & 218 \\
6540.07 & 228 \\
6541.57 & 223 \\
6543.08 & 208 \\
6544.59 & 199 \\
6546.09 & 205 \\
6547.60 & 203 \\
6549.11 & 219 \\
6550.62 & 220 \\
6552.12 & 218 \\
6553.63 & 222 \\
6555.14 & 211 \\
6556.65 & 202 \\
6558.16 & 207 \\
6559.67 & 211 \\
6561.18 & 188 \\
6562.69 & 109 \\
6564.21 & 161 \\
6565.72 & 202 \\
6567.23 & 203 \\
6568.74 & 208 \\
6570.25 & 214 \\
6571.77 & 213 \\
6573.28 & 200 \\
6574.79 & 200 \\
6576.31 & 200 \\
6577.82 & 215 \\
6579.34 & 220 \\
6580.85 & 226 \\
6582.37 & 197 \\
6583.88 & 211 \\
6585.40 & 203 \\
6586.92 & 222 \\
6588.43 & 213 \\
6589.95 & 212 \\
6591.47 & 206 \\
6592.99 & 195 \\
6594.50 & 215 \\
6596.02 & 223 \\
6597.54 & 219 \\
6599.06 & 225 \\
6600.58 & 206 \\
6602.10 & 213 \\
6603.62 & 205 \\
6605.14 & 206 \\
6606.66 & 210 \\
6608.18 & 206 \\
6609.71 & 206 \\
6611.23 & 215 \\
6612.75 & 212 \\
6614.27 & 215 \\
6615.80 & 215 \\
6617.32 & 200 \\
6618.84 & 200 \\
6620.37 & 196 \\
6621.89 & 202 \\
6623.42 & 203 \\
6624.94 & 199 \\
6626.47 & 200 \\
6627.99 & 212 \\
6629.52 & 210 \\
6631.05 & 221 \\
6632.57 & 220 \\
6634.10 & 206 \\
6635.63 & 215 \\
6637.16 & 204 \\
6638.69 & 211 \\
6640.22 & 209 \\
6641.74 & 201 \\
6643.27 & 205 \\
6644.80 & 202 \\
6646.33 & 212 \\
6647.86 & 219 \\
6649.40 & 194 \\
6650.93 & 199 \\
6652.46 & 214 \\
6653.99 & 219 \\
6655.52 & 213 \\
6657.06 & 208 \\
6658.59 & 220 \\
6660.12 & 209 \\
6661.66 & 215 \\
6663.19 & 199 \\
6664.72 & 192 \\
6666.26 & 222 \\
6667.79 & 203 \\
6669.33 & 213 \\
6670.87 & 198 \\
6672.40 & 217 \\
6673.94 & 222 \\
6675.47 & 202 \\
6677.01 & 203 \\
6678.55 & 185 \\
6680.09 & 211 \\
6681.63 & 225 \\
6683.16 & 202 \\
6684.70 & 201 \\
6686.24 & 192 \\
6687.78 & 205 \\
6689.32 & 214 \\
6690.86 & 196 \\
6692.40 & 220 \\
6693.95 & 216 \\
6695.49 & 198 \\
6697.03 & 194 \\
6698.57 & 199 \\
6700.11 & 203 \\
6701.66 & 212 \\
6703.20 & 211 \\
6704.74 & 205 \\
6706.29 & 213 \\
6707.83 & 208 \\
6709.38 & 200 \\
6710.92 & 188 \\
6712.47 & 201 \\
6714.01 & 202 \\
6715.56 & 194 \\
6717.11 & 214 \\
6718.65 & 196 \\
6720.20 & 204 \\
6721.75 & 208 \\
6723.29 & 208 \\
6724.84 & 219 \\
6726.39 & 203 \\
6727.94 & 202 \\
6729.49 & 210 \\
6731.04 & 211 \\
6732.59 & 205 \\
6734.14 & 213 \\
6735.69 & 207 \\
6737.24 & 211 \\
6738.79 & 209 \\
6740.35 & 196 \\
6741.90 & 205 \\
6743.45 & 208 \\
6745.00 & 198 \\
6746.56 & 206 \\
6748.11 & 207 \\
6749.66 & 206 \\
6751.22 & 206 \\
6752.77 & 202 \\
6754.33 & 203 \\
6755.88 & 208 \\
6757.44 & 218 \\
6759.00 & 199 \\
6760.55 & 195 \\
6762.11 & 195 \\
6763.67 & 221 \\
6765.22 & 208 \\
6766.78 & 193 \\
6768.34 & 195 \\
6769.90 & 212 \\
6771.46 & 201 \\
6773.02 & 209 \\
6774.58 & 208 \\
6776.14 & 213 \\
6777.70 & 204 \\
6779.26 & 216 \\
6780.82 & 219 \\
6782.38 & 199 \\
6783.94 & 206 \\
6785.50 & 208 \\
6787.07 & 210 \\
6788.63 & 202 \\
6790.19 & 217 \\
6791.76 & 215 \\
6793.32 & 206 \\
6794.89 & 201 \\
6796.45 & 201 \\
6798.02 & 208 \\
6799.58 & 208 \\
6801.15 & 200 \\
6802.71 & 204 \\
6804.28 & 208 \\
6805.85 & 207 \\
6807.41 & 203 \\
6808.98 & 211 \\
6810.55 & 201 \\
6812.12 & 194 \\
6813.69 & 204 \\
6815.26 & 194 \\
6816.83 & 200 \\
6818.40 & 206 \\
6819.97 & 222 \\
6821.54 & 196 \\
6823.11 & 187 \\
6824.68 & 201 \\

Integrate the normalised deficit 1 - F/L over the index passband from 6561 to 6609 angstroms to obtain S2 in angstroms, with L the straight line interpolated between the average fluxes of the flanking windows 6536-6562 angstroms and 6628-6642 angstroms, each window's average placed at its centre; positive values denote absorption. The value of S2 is 1.49 angstroms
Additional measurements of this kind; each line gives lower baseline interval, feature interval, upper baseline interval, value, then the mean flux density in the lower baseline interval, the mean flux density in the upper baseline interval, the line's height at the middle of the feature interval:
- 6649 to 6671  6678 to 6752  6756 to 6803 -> 0.81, 208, 206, 207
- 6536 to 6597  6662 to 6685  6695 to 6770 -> -0.14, 207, 205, 205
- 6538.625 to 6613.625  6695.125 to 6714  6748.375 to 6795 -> 0.37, 207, 207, 207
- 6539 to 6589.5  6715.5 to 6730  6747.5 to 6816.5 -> -0.05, 206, 206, 206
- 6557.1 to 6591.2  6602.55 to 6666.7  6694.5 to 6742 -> -1.60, 202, 205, 203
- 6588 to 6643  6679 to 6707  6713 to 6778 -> 0.09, 209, 206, 207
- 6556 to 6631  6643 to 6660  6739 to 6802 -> -0.35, 205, 206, 205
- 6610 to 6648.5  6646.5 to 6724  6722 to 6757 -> 0.46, 208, 207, 207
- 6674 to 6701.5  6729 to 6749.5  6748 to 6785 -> -0.11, 205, 206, 205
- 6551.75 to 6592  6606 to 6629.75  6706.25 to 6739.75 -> -0.26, 203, 206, 204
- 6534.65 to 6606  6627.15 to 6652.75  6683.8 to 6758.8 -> -0.29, 208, 205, 207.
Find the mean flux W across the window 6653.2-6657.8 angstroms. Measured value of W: 213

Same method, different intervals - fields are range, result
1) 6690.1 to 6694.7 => 210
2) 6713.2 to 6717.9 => 204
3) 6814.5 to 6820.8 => 205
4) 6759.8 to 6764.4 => 203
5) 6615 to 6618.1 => 208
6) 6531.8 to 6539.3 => 216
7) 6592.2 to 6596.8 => 211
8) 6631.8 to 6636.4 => 214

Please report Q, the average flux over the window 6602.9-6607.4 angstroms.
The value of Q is 207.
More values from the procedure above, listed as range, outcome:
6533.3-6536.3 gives 217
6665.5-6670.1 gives 213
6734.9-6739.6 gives 209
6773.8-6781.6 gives 212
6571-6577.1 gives 203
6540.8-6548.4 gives 208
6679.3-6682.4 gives 218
